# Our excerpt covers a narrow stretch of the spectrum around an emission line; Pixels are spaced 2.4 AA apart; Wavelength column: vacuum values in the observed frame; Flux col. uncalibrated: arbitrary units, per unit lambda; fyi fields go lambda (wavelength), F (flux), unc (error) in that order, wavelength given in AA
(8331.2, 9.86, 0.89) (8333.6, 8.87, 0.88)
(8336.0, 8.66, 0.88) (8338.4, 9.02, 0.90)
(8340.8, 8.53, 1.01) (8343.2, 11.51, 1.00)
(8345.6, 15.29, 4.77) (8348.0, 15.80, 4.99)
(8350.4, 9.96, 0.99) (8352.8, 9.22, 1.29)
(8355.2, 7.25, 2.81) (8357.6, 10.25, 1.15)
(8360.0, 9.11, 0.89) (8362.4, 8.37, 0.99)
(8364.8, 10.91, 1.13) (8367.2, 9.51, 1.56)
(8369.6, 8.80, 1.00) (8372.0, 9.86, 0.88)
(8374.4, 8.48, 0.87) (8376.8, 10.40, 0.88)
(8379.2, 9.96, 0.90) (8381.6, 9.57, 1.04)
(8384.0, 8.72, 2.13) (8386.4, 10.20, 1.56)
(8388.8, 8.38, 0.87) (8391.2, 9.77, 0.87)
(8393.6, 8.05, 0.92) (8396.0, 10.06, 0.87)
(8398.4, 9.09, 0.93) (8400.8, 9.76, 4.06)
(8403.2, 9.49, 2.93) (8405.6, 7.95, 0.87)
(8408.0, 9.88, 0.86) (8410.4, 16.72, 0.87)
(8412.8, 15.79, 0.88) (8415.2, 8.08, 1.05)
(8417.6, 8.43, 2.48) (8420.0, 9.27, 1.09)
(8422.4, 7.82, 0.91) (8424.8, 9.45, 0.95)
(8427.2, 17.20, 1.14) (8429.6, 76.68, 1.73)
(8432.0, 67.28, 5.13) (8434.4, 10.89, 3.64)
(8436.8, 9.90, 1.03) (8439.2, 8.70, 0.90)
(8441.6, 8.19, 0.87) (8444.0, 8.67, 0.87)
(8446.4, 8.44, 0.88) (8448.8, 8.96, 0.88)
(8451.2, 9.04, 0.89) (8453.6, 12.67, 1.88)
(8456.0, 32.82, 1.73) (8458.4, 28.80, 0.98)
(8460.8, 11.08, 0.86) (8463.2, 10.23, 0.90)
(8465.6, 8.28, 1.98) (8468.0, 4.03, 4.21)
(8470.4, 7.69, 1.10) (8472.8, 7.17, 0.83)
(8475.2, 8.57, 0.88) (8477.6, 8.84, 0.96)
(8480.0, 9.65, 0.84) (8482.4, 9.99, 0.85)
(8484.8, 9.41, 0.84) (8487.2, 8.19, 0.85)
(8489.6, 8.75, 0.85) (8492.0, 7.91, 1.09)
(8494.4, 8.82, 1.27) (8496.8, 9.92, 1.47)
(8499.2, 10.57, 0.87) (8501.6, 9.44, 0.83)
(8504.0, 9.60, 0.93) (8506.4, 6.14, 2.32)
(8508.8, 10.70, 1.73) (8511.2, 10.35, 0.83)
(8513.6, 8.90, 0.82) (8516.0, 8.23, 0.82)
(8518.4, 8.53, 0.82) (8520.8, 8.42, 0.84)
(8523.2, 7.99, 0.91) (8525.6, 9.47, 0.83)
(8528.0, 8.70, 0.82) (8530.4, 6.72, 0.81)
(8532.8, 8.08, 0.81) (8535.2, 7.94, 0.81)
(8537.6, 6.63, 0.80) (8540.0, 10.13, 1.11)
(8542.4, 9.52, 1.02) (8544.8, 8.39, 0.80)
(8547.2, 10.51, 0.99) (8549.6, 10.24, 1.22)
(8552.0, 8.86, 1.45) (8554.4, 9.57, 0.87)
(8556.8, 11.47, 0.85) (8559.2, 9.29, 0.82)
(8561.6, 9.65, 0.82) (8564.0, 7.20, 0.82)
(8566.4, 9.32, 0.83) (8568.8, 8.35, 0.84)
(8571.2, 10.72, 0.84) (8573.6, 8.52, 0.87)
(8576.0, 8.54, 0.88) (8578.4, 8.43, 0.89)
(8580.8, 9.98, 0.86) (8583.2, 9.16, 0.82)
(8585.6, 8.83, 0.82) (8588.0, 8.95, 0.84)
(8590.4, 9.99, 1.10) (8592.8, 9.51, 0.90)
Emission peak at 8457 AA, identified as [N II] 6583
